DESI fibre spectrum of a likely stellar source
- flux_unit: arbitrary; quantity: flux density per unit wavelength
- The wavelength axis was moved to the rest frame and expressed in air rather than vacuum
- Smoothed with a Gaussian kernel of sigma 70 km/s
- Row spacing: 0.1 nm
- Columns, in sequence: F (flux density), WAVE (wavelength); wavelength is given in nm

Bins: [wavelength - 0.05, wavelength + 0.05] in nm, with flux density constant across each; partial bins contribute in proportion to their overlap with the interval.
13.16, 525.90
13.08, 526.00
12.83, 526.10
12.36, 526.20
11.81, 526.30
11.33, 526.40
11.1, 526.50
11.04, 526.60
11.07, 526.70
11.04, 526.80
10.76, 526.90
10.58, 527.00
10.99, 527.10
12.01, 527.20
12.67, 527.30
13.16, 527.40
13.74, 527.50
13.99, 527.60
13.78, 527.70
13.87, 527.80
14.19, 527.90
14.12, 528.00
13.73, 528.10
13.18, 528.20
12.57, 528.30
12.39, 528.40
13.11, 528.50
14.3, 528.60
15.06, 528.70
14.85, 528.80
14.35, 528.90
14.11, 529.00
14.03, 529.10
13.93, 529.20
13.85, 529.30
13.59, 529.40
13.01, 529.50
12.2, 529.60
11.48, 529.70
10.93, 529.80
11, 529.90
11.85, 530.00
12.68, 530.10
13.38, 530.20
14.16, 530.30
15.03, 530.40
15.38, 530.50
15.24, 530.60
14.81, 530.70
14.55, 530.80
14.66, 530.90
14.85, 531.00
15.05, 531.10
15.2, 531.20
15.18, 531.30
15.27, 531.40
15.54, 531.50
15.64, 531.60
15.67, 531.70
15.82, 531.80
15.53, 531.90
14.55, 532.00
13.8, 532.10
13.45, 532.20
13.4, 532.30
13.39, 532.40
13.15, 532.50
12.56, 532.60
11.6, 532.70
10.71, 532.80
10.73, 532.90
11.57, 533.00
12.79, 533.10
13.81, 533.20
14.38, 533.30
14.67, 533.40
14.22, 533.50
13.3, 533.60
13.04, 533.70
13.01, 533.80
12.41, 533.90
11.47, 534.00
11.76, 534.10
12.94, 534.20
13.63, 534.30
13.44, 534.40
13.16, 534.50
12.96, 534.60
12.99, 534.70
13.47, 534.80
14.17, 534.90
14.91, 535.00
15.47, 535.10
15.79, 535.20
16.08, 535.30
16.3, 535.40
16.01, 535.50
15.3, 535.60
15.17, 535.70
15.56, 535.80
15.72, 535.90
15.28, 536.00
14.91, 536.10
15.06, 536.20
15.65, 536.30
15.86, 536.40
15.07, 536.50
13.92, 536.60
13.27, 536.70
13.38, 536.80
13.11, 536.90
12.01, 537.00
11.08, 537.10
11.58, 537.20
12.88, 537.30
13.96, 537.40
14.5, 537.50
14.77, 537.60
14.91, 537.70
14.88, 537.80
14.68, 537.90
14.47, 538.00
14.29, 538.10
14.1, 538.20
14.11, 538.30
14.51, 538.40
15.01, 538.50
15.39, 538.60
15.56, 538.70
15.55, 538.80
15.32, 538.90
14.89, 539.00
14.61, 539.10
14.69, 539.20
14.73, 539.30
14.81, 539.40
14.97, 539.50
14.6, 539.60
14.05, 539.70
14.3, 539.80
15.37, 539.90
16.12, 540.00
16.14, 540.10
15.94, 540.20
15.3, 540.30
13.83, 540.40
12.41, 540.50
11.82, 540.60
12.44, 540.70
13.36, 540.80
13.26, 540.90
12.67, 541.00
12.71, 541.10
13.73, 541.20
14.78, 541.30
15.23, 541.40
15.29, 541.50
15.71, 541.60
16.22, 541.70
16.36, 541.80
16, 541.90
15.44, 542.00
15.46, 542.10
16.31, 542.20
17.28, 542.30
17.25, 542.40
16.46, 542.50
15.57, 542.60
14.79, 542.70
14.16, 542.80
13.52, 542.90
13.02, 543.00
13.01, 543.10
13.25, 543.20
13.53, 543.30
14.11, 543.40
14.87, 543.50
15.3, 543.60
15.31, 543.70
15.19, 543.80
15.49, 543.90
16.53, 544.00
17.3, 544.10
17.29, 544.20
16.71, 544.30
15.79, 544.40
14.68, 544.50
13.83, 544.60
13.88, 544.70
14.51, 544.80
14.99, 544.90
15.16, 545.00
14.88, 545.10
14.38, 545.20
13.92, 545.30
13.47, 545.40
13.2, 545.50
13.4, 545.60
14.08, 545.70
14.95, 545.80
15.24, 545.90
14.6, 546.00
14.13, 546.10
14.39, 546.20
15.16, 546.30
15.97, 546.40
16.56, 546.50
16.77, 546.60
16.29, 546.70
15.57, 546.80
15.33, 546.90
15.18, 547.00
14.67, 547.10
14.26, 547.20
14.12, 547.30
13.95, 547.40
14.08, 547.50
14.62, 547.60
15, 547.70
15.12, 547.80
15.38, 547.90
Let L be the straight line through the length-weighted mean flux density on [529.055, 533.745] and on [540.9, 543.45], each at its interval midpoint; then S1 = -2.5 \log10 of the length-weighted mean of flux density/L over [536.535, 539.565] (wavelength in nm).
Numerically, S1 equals 0.02 mag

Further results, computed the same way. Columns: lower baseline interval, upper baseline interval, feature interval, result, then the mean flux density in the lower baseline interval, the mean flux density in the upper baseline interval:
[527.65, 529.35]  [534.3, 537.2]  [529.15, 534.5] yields 0.04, 13.8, 14.4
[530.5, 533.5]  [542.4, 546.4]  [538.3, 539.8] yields -0.03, 14.1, 14.8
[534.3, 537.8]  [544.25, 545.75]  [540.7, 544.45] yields -0.05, 14.3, 14.5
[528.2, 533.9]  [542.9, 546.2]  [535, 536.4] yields -0.11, 13.7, 14.7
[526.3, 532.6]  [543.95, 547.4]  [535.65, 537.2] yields -0.01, 13.5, 15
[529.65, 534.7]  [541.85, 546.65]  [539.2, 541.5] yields 0.02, 13.6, 15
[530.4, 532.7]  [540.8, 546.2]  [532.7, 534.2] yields 0.16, 14.6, 14.9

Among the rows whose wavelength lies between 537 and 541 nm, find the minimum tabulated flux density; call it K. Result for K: 11.08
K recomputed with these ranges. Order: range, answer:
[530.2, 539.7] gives 10.71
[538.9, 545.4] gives 11.82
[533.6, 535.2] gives 11.47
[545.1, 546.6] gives 13.2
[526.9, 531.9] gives 10.58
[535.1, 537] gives 12.01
